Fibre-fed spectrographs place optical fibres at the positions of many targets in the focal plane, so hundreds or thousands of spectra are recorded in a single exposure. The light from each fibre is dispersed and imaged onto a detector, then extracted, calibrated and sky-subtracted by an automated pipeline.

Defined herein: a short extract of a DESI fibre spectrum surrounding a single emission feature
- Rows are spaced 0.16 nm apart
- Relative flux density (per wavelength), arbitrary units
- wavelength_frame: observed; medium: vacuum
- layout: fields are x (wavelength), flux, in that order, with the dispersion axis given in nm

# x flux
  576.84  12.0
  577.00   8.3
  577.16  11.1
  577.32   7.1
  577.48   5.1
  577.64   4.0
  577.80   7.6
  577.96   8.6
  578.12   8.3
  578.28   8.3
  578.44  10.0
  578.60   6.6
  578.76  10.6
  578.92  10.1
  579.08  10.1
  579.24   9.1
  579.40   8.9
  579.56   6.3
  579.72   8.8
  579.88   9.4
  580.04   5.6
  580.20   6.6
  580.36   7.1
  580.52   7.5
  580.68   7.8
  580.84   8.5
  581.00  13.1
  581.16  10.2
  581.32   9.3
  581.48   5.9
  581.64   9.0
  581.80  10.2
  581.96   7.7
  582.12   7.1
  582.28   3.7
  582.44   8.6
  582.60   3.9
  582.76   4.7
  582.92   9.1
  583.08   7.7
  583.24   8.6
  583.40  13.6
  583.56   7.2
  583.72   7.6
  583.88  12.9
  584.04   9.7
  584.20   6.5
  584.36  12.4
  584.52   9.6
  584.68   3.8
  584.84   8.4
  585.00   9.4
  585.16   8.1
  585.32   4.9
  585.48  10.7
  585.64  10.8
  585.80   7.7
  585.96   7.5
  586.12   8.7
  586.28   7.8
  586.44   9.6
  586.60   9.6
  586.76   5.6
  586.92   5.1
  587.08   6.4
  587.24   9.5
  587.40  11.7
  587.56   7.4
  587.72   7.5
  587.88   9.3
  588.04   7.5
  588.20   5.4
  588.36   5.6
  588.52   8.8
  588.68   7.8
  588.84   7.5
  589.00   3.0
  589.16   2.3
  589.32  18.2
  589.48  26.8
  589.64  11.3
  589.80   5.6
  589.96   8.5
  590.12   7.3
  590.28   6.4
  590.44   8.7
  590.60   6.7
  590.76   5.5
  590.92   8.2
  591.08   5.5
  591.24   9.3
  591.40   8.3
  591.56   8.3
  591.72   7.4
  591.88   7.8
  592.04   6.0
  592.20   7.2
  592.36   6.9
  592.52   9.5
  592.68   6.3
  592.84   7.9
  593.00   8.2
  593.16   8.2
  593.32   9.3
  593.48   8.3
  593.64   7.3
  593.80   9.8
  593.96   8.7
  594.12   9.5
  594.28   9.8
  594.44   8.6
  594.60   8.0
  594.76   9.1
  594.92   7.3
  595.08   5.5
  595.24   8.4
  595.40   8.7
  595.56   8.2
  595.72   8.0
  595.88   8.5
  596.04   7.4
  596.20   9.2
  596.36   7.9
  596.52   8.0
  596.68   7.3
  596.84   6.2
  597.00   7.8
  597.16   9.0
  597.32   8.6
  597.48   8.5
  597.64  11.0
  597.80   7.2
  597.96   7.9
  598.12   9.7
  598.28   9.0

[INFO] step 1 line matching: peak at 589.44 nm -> H-beta 4861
